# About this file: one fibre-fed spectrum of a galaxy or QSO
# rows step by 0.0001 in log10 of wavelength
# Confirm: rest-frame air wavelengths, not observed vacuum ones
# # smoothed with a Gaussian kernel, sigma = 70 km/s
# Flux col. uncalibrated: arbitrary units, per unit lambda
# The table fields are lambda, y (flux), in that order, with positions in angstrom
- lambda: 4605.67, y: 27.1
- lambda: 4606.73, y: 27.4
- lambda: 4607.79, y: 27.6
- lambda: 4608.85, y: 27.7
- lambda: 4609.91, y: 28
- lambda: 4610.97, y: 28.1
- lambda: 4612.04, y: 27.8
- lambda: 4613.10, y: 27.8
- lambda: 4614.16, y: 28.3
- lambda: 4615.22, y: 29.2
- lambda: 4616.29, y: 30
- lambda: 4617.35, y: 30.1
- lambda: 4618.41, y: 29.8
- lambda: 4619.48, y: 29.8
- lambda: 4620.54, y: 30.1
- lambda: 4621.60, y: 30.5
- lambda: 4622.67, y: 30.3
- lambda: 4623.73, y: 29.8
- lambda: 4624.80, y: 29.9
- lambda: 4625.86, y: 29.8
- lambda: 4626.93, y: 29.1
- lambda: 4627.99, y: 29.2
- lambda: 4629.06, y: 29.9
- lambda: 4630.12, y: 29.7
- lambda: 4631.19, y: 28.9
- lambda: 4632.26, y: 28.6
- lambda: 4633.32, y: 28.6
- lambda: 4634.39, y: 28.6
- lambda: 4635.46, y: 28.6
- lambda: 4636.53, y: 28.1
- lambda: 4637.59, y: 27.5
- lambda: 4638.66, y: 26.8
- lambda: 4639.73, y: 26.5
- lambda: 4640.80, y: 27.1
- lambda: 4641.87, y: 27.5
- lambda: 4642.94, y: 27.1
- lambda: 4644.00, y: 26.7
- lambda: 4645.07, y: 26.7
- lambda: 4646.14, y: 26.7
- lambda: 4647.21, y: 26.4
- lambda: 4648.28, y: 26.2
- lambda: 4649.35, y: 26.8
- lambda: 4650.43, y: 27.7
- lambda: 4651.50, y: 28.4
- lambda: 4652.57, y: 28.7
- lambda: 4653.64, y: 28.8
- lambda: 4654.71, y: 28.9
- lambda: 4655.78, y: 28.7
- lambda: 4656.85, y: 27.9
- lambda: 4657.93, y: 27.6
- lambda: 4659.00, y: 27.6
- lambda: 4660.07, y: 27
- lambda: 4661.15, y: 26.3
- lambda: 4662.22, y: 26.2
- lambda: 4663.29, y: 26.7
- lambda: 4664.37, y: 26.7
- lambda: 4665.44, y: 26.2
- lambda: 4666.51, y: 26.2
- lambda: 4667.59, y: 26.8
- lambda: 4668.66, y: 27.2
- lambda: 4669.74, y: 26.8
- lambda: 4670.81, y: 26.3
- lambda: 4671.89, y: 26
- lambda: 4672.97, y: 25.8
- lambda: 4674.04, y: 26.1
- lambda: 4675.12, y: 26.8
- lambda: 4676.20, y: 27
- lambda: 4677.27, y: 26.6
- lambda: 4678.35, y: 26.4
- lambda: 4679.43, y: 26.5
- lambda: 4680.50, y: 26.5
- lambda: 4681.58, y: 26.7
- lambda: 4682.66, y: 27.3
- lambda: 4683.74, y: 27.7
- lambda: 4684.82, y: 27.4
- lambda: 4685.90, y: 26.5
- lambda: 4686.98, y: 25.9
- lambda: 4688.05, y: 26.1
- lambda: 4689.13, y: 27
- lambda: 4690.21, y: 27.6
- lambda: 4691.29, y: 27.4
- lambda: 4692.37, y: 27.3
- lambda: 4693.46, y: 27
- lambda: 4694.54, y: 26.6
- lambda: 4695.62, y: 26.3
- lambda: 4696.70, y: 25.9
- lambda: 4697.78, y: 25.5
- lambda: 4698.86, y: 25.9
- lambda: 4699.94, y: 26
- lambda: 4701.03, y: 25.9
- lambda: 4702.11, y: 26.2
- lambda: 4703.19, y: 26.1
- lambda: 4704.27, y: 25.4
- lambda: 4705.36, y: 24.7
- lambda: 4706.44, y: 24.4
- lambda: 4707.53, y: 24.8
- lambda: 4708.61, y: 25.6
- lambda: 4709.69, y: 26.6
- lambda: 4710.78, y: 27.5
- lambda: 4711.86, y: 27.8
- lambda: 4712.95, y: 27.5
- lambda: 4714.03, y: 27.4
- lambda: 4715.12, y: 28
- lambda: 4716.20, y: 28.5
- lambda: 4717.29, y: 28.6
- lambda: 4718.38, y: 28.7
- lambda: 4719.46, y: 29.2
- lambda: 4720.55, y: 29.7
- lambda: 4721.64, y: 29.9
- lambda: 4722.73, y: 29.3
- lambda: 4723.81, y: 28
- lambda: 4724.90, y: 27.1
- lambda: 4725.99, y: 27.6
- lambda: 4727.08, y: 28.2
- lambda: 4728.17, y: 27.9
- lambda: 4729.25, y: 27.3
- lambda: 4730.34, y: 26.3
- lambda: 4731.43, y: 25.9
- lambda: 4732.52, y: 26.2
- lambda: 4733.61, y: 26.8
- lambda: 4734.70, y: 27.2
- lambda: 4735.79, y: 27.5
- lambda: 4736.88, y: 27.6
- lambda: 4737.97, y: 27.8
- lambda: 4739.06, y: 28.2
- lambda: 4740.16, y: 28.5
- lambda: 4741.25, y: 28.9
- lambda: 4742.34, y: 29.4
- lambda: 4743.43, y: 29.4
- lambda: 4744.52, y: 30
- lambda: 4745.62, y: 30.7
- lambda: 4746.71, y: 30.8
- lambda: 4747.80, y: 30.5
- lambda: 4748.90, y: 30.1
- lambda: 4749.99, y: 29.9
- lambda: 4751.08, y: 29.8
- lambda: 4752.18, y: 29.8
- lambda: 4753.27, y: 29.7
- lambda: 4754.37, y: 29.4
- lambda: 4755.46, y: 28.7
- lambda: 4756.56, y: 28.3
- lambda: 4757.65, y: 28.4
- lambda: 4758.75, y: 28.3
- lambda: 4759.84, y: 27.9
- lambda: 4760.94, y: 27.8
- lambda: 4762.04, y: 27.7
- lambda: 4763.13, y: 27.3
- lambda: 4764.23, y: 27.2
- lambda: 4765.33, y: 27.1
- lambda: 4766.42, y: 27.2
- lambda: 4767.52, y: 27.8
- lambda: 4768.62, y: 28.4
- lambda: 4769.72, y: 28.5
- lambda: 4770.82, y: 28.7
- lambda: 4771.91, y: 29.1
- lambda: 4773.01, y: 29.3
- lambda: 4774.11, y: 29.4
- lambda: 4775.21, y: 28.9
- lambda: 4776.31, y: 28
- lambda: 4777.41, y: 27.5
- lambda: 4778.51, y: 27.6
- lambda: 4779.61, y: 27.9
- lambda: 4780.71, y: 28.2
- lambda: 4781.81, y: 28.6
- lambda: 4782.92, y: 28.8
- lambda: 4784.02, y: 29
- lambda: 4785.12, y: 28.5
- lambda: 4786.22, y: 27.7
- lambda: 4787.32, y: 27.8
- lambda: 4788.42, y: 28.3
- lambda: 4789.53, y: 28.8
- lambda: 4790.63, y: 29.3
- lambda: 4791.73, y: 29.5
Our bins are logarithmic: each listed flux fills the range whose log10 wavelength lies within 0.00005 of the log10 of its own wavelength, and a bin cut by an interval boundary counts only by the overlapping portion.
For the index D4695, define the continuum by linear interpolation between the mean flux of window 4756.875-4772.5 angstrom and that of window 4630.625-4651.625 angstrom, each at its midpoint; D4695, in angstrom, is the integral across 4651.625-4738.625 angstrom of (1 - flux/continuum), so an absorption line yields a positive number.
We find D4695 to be 2.0 angstrom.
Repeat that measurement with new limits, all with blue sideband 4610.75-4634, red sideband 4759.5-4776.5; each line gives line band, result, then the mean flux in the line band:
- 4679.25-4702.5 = 1.8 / 26.6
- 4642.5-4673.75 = 2.1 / 27.1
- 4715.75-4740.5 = 0.5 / 27.9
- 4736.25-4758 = -0.8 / 29.3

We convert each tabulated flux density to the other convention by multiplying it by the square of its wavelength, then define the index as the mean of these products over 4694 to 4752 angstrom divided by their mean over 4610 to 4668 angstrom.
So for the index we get 1.02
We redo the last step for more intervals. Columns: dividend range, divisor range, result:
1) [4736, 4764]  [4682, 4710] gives 1.13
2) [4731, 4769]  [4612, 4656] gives 1.05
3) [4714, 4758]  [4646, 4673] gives 1.09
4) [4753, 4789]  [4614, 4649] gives 1.05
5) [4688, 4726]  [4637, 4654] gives 1.02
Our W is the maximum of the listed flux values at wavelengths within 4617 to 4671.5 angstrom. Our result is 30.5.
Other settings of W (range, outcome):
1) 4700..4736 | 29.9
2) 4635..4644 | 28.6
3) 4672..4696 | 27.7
